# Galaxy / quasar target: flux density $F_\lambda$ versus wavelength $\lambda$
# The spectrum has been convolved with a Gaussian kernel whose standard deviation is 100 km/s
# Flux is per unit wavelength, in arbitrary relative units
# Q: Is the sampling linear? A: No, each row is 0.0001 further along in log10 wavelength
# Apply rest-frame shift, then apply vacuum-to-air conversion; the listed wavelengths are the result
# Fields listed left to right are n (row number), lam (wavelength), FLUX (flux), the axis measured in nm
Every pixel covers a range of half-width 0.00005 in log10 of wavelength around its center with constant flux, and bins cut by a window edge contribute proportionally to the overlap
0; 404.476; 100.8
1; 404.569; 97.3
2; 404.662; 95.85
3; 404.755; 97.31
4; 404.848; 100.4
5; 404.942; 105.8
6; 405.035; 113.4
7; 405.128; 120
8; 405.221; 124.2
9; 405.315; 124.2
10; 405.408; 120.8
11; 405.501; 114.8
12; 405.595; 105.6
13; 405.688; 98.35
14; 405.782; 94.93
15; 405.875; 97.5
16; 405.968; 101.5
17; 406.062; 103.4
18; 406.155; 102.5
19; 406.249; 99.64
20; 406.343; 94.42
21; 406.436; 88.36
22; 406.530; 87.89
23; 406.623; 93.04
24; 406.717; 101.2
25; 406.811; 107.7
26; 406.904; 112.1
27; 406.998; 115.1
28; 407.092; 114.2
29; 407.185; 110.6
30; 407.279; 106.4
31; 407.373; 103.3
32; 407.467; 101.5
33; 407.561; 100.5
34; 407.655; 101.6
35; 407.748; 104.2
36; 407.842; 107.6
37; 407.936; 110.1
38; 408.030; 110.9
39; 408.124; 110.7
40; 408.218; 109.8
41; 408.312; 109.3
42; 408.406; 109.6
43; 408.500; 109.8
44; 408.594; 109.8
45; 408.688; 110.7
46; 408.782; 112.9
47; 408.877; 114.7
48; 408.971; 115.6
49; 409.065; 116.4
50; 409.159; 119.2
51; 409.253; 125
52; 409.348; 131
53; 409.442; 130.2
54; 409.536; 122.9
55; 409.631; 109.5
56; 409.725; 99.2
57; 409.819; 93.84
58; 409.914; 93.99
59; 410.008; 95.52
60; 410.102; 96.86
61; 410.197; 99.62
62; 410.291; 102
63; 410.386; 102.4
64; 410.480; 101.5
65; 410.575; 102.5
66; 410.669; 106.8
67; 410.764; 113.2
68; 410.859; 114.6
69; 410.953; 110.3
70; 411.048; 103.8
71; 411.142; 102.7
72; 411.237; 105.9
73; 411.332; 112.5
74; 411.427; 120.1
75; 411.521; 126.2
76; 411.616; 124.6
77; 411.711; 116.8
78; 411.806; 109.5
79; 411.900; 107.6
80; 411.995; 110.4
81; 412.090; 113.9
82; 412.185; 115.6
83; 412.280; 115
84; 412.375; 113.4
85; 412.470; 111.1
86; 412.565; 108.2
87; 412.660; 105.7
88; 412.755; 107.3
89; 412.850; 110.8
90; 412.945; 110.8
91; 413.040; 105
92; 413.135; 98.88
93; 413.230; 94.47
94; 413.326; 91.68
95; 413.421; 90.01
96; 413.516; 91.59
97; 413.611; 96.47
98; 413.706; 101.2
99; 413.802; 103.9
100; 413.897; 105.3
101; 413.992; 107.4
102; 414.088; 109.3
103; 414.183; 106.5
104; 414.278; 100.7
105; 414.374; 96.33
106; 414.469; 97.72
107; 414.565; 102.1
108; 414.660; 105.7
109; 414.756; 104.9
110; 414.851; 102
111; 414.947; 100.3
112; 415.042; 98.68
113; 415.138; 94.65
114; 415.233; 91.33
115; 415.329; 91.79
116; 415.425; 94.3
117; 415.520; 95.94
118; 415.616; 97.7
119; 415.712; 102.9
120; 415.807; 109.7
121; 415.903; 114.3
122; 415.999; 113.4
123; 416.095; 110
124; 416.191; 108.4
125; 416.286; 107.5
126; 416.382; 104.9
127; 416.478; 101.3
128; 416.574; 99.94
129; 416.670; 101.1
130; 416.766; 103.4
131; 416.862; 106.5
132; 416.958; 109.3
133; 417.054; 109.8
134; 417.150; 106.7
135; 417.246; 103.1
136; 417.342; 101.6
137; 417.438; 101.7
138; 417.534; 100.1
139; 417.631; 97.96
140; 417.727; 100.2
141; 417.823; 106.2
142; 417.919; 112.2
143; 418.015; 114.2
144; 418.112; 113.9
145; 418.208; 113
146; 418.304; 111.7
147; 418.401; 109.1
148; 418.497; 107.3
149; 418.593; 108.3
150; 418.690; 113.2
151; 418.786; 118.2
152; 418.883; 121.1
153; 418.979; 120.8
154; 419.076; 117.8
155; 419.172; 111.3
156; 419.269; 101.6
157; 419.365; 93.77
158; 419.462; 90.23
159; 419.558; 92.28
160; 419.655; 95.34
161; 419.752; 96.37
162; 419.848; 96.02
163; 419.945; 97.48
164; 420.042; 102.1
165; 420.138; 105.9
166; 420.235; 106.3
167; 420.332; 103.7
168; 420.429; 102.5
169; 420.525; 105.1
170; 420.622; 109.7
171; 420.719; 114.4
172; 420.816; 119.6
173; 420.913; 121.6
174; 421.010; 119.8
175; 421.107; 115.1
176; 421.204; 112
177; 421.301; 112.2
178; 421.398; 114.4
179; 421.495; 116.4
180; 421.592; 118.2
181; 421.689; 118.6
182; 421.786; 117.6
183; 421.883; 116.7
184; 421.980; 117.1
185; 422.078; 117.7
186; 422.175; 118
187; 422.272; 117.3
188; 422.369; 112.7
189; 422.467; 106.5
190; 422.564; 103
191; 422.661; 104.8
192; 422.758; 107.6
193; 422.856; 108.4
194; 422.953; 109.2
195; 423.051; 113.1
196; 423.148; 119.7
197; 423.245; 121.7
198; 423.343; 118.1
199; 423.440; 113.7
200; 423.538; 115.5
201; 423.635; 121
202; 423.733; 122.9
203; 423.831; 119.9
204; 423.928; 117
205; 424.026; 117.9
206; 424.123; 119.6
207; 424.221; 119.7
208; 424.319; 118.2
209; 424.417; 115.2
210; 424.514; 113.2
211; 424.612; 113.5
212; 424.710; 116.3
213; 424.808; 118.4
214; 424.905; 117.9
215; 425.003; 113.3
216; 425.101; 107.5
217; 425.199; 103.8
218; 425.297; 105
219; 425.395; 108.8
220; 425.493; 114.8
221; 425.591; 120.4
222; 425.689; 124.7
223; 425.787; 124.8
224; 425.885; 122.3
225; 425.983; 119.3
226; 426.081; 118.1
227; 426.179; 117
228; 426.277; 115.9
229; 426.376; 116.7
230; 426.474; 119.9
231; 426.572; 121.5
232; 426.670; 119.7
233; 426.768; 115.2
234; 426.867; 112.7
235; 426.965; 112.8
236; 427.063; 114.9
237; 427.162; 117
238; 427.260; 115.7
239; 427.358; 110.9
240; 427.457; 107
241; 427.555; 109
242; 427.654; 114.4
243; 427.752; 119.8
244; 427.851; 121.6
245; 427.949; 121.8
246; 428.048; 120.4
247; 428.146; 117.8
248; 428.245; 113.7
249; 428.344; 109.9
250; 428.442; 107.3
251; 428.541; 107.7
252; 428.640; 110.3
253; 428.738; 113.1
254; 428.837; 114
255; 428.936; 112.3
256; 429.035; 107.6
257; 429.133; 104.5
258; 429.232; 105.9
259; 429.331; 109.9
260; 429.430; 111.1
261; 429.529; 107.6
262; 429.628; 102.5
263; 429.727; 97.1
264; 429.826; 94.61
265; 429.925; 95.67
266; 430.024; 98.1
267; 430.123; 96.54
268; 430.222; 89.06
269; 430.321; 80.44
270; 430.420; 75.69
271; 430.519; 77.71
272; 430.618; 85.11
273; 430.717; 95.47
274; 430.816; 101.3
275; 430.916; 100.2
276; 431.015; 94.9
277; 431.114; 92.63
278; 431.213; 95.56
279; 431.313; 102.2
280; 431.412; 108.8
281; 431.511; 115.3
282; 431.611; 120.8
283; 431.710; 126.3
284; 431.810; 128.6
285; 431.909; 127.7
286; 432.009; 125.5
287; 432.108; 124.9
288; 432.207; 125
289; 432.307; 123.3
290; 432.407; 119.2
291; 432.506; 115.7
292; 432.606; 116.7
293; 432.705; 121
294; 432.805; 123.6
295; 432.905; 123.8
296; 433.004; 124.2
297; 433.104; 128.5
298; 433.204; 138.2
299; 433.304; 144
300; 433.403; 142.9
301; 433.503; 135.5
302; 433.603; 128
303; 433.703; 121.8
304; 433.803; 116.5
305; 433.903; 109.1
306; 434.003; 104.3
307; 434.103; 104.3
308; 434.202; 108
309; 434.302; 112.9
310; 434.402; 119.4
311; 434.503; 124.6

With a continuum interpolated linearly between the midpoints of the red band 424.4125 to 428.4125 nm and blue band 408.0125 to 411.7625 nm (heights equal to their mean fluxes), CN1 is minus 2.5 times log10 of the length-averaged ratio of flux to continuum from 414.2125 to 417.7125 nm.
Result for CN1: 0.10 mag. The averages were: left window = 111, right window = 116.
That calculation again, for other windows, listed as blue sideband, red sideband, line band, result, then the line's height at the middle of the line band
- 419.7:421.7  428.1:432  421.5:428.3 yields -0.083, 107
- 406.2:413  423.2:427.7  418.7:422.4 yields 0.035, 114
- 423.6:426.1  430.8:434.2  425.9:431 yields 0.093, 118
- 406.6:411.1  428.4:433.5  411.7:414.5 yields 0.039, 109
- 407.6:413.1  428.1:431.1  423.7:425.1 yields -0.132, 104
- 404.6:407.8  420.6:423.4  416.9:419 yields 0.031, 112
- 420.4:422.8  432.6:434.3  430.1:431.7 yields 0.245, 121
